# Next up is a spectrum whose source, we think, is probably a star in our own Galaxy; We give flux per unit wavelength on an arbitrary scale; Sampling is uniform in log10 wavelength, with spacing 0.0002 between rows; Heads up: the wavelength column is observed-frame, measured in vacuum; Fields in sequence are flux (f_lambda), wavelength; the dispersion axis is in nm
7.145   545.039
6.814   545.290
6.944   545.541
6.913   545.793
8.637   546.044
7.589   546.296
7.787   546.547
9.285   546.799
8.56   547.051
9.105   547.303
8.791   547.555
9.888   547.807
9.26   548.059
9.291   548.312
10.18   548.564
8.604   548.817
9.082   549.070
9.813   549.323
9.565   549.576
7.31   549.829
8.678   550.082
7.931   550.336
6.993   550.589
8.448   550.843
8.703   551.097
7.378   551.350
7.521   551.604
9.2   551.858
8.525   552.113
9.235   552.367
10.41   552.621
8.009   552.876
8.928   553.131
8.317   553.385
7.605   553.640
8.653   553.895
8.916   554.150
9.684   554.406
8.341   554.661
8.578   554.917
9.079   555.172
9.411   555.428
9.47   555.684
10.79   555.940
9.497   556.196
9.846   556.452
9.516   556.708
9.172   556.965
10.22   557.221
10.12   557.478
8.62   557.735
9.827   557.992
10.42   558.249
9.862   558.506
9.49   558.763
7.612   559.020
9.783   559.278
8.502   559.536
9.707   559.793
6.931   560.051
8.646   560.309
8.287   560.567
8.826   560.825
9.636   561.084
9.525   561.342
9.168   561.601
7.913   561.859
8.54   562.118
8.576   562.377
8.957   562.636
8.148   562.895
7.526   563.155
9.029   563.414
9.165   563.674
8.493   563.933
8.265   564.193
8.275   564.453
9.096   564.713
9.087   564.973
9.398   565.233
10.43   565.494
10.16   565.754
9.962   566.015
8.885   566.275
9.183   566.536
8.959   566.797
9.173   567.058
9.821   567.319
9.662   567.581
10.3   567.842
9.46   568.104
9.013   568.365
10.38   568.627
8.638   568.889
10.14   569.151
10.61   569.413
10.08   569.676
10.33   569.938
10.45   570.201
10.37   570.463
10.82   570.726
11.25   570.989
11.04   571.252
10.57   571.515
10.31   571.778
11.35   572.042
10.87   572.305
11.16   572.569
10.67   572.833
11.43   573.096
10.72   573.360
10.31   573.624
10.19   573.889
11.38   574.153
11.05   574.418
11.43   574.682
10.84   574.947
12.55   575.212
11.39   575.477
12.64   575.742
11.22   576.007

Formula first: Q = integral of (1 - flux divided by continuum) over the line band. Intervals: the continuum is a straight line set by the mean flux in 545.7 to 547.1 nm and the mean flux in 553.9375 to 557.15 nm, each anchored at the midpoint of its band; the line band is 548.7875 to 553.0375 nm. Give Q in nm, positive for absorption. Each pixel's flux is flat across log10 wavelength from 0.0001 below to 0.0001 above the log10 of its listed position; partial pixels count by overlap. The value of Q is 0.087 nm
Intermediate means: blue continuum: 8.13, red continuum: 9.36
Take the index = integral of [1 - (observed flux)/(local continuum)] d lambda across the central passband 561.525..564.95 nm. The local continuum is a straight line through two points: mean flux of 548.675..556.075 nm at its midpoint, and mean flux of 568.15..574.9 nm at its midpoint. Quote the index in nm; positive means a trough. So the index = 0.43 nm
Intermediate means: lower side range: 8.73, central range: 8.56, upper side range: 10.6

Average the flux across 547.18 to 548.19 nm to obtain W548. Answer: 9.26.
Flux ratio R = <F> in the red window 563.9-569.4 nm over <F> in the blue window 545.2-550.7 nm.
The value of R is 1.11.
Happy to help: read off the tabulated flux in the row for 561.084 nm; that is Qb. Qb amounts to 9.636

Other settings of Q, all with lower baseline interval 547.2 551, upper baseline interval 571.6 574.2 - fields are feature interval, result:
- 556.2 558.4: -0.04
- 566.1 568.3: 0.20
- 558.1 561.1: 0.24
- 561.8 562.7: 0.13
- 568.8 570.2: 0.07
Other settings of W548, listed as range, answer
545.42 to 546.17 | 7.5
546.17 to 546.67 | 7.69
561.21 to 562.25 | 8.79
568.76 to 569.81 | 9.87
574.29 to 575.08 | 11.1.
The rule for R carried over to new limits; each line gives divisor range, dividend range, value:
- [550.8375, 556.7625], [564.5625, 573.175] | 1.13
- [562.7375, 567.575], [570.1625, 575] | 1.20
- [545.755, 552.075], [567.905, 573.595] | 1.22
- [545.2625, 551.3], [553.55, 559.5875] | 1.09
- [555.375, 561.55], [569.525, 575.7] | 1.17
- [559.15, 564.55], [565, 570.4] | 1.13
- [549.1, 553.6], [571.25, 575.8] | 1.30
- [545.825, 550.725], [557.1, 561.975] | 1.04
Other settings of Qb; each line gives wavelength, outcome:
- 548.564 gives 10.18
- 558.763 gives 9.49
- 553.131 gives 8.928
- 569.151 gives 10.14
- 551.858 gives 9.2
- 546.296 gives 7.589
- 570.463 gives 10.37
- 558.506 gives 9.862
